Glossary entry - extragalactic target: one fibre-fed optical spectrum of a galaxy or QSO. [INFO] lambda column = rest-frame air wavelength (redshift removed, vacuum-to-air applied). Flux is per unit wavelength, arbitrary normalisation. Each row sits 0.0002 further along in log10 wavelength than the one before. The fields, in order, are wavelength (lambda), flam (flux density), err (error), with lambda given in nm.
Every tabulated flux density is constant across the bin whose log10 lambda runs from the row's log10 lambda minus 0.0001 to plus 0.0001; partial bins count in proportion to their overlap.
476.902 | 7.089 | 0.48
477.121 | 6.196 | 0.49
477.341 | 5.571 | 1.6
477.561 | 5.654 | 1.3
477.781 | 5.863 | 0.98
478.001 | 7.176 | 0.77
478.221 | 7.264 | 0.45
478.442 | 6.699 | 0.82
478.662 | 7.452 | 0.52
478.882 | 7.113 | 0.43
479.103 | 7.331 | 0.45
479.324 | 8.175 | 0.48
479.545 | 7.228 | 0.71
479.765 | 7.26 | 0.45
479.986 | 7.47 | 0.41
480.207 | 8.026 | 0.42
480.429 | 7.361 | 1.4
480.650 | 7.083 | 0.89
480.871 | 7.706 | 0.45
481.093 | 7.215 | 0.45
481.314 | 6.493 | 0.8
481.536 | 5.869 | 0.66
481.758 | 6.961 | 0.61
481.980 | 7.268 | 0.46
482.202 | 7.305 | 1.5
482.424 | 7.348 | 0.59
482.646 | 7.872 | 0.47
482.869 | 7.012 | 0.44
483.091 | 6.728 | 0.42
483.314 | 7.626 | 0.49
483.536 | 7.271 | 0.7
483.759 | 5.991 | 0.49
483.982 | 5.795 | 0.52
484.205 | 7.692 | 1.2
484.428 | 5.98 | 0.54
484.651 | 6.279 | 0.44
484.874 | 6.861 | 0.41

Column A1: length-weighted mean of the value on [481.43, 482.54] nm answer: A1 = 6.96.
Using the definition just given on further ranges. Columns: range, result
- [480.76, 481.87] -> 6.85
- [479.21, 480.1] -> 7.54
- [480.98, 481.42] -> 6.86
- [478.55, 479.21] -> 7.3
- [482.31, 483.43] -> 7.32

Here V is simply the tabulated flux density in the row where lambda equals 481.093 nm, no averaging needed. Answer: 7.215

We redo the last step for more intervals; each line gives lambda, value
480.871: 7.706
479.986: 7.47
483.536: 7.271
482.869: 7.012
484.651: 6.279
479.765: 7.26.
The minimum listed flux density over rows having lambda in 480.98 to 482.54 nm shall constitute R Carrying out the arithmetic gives 5.869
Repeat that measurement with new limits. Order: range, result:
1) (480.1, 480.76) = 7.083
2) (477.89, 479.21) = 6.699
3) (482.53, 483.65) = 6.728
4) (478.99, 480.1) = 7.228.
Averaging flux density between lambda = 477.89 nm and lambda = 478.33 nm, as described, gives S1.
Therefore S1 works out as 7.22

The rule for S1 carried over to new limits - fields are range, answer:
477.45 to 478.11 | 6.23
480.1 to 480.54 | 7.68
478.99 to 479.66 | 7.57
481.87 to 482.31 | 7.29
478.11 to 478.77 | 7.14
